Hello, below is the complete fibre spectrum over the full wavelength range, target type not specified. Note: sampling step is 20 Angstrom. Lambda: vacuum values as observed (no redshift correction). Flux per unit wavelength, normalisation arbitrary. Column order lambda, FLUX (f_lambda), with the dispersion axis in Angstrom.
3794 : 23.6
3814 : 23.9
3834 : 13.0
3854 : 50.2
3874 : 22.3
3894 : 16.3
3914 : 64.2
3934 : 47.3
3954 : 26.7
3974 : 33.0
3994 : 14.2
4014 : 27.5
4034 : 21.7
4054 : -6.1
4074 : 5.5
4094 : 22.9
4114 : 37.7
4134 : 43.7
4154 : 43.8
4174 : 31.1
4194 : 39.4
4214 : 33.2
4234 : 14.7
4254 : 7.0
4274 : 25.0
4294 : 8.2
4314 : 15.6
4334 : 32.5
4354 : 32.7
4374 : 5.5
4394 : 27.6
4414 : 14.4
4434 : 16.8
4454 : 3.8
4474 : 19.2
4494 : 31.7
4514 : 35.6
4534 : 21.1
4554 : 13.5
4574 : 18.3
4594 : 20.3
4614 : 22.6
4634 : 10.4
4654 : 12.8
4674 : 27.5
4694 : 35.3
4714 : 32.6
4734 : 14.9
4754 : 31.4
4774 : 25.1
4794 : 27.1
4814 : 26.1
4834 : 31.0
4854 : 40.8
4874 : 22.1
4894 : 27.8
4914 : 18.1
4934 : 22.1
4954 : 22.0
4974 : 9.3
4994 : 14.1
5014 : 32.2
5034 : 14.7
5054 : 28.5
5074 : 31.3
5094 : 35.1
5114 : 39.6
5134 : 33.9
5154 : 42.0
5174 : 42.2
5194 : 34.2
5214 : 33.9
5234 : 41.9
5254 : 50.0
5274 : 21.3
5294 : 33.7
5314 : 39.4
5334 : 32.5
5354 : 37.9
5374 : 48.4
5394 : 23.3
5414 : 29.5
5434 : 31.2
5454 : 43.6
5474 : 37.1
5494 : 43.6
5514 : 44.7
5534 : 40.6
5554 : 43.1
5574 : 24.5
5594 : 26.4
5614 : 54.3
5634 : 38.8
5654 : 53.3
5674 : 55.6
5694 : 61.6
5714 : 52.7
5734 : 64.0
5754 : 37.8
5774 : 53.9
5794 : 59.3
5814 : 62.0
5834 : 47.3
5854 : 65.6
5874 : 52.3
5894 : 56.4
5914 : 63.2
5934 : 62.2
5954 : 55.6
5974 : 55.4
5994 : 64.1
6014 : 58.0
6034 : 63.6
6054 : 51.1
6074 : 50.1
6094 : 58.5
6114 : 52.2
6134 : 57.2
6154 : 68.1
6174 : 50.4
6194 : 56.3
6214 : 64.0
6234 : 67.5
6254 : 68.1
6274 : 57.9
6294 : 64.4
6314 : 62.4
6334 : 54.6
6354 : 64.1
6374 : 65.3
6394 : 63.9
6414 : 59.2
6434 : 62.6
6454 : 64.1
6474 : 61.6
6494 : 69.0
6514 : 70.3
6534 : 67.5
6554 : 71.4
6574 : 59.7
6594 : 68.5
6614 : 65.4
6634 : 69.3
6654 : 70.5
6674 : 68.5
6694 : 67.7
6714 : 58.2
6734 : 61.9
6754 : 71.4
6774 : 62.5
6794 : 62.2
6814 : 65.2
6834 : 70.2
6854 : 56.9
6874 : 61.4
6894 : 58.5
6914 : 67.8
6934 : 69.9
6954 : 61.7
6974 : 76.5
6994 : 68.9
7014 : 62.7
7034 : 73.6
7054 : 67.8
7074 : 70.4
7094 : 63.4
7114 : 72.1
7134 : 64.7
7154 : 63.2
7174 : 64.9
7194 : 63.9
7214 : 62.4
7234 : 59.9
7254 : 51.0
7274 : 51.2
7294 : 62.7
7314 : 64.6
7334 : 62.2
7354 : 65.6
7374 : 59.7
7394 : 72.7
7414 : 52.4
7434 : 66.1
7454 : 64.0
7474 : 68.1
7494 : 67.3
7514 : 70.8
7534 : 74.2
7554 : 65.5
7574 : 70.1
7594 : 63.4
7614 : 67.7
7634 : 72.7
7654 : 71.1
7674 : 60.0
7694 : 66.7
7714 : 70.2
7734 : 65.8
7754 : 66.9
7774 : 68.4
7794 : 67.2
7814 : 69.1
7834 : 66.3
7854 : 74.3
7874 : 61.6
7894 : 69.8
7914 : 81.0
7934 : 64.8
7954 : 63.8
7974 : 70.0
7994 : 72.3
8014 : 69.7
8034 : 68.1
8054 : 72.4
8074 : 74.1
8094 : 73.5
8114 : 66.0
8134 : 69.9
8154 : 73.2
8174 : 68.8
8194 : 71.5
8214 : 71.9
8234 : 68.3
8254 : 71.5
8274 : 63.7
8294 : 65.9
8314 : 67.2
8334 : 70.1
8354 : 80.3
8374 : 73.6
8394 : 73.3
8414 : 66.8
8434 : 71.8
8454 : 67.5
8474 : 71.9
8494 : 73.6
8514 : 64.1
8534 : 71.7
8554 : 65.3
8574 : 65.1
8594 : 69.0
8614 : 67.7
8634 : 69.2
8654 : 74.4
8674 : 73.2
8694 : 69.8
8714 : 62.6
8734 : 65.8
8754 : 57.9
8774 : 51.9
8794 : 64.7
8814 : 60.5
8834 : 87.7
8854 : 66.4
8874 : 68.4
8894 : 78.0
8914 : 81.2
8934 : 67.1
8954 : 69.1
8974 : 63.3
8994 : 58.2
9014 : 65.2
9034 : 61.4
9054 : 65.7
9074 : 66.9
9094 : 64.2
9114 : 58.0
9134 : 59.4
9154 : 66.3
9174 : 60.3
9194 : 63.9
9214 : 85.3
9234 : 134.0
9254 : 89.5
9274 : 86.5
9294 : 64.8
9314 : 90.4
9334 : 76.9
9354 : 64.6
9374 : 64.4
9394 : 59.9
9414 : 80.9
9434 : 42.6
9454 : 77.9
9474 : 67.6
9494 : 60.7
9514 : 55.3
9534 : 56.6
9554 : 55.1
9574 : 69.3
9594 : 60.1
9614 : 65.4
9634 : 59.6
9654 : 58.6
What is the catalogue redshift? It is 0.41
